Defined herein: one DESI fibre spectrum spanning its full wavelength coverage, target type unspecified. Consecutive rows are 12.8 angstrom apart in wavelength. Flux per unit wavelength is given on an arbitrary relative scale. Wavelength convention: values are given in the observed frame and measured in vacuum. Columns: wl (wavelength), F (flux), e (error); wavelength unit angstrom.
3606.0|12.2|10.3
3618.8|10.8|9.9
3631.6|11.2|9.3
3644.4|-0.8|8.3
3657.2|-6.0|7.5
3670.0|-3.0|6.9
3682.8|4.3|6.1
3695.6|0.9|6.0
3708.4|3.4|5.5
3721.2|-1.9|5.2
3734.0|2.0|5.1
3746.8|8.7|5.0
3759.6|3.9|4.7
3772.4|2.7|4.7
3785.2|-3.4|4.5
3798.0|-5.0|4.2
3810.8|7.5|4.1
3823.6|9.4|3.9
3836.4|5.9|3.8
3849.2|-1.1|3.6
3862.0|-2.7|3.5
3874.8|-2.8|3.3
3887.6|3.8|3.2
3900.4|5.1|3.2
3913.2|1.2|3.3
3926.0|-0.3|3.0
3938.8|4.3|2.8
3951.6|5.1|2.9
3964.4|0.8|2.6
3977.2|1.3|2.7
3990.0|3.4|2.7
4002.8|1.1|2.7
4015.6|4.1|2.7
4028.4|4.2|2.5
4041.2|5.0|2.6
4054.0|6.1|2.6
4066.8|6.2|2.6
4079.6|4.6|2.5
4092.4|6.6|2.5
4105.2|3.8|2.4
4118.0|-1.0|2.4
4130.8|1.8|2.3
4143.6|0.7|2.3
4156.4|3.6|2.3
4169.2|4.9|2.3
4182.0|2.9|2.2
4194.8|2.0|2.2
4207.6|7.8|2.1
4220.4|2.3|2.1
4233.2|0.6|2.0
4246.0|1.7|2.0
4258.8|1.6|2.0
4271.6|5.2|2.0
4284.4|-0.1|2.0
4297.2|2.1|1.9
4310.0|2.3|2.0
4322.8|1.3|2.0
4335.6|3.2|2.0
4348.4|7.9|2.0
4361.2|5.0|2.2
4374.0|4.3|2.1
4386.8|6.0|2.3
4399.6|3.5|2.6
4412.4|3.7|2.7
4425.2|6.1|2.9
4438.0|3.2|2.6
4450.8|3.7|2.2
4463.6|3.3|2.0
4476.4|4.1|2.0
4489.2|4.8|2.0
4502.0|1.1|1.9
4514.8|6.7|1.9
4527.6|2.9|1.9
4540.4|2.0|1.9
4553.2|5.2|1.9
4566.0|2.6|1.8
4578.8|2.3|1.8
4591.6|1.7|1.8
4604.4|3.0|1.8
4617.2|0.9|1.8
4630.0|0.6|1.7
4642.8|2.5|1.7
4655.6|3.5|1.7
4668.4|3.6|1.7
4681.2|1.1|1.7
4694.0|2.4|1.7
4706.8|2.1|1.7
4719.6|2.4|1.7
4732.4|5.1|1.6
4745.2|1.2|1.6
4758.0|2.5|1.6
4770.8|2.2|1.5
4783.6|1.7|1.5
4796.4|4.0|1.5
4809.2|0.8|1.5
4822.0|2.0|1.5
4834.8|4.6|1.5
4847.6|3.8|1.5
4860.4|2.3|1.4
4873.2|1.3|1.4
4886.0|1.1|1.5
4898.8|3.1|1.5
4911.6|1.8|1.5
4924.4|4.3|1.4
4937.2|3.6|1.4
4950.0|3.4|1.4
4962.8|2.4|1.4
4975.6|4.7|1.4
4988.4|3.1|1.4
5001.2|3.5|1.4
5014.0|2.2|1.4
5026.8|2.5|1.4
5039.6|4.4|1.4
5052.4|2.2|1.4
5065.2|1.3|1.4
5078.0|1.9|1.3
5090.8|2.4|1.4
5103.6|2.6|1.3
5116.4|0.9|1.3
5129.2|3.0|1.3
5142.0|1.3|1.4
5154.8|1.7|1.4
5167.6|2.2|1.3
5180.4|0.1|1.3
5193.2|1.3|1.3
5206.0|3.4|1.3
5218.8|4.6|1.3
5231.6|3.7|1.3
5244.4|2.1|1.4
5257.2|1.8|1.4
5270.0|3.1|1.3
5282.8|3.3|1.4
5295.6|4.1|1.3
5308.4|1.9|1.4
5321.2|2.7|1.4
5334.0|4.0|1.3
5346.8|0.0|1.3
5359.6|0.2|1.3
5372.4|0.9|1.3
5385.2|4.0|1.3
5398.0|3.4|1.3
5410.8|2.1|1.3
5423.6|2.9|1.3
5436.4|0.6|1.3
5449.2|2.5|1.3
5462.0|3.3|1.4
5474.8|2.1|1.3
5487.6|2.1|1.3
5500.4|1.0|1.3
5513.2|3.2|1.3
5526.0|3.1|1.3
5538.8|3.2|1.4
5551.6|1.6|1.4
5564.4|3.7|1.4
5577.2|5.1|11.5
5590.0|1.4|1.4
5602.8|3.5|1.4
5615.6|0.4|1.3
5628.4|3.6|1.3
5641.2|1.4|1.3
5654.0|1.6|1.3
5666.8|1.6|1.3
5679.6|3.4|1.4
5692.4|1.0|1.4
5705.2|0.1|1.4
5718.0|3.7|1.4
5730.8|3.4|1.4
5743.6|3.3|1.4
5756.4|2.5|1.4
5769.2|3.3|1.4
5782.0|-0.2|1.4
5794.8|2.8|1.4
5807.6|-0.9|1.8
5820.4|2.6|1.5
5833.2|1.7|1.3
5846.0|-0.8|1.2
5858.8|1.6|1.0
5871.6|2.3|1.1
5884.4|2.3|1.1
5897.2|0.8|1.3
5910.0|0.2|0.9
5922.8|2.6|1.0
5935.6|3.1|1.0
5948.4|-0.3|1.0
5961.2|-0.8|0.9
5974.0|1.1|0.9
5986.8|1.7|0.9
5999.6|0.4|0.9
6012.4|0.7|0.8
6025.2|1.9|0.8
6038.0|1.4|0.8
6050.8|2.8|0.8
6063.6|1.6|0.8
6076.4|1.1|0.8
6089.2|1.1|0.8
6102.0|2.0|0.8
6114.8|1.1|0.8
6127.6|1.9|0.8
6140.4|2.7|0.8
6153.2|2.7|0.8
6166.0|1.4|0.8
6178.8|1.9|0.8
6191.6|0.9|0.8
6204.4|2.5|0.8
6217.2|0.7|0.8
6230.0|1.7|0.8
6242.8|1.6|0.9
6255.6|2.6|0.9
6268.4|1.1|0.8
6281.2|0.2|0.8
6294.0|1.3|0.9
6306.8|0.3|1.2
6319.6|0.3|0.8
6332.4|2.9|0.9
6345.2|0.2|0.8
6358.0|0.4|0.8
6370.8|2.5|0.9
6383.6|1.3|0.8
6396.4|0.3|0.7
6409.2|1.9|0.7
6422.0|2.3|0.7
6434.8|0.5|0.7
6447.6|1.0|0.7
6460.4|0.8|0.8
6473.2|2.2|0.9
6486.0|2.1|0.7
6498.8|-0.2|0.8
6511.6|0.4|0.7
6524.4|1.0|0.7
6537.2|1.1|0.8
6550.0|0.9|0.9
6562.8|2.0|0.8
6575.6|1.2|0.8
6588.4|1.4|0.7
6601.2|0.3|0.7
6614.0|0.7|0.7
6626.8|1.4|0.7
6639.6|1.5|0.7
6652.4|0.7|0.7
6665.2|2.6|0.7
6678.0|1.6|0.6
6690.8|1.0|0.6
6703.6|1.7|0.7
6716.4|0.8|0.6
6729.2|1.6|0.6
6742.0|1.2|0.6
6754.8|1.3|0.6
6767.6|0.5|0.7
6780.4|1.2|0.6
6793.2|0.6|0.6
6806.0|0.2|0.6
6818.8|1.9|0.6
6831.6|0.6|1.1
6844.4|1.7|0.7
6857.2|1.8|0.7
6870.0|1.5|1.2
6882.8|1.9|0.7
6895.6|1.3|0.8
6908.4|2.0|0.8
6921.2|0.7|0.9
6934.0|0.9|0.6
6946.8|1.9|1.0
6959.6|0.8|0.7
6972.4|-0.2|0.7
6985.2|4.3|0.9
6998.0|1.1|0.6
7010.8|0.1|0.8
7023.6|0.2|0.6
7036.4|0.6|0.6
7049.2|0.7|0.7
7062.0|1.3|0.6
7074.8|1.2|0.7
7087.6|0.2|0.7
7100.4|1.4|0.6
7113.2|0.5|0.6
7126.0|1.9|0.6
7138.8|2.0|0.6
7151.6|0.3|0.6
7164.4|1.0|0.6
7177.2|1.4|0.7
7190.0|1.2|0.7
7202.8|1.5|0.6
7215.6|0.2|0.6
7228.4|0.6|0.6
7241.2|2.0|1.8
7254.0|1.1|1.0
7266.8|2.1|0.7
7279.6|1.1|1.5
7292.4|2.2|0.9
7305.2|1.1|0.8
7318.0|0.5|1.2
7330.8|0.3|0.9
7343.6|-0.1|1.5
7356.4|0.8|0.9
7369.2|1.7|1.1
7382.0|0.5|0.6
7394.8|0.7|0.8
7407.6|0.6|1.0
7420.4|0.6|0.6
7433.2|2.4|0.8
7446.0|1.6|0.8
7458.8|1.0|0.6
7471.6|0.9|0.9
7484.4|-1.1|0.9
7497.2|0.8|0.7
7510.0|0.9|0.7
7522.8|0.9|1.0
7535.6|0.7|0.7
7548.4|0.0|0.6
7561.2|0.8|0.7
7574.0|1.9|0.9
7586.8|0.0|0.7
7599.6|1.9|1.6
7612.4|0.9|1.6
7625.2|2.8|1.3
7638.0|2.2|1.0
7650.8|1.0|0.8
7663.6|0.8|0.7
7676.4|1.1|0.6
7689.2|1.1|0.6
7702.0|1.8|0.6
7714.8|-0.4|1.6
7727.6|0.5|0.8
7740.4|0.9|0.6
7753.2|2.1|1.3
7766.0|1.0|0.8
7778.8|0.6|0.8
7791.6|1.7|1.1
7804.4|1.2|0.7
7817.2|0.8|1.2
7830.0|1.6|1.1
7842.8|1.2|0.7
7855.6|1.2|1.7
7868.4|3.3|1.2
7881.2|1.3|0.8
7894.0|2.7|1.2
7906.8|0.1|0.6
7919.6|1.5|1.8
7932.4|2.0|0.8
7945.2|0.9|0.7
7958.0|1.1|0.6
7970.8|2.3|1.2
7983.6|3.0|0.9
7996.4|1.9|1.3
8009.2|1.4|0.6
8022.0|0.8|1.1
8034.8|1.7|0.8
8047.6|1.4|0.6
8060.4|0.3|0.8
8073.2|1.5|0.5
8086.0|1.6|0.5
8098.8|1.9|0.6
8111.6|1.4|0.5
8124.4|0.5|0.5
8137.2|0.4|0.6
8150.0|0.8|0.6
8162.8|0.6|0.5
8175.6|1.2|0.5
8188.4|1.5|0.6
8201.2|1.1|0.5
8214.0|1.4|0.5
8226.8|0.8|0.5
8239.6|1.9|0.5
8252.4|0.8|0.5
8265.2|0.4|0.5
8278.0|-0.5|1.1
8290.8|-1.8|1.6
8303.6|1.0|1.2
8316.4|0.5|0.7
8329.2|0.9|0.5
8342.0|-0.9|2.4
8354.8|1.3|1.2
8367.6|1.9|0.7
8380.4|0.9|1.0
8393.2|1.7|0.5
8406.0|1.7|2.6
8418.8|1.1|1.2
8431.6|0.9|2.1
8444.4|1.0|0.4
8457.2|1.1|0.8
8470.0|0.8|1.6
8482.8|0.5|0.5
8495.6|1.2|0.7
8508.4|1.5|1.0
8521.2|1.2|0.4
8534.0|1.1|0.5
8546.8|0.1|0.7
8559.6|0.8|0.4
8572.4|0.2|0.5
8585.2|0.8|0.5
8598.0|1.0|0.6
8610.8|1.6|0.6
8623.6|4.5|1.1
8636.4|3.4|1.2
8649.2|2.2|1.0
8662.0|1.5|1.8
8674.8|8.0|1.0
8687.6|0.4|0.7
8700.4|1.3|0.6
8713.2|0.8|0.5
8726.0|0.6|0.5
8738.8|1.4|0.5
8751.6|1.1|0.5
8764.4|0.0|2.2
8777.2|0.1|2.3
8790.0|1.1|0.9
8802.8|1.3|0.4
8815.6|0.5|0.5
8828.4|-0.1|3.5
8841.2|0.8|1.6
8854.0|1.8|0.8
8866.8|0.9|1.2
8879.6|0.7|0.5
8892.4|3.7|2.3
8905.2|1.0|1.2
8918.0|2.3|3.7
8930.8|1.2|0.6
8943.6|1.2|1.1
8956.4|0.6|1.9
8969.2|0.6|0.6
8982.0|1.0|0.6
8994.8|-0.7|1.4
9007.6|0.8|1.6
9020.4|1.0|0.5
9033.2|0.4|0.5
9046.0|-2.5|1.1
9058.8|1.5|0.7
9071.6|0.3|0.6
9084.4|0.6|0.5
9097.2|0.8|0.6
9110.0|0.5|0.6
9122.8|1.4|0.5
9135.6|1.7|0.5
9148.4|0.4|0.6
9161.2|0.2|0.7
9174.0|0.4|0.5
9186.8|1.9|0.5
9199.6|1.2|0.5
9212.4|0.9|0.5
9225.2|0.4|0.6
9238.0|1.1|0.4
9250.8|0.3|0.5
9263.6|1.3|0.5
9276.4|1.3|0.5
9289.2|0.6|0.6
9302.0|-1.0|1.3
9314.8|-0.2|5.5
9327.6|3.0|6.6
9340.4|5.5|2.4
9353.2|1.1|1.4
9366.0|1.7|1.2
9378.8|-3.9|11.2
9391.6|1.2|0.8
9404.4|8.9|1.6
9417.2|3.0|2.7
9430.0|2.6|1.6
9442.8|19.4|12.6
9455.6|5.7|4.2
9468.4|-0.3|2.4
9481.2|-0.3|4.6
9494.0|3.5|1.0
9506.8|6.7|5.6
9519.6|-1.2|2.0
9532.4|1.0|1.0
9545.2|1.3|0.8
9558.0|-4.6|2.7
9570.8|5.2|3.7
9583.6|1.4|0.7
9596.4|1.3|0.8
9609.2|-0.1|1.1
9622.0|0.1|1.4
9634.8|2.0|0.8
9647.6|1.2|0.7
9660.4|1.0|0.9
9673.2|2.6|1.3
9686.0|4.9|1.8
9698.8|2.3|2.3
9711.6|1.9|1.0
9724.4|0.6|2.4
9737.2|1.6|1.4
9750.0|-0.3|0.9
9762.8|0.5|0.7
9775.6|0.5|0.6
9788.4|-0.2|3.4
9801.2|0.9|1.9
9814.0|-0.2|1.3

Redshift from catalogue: 1.327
